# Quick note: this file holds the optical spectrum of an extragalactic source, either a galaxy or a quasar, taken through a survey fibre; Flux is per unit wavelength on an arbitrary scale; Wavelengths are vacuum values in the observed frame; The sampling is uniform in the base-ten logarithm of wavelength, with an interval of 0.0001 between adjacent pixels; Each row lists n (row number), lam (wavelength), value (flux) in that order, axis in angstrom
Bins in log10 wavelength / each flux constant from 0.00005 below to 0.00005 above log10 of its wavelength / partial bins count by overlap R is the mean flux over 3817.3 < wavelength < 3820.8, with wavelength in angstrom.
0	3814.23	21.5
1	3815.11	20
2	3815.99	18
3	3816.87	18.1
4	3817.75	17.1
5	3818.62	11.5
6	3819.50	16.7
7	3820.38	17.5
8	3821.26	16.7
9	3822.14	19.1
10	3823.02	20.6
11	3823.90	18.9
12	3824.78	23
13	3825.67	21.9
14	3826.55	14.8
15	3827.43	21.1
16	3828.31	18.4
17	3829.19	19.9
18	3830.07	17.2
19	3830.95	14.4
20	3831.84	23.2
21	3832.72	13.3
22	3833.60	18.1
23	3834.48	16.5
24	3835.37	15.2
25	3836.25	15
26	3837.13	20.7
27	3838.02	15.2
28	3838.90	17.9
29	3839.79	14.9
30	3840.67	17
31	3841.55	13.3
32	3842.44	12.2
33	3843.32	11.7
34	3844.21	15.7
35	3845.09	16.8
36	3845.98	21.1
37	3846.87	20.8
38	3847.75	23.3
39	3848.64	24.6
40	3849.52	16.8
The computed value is 15.7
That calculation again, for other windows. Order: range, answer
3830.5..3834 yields 17.2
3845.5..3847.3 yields 20.8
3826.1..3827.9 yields 18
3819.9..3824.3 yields 18.5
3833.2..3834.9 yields 17.3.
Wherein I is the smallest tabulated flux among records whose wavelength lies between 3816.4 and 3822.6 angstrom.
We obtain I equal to 11.5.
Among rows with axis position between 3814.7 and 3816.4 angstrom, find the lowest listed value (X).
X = 18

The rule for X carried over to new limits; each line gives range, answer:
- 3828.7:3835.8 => 13.3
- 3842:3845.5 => 11.7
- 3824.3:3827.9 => 14.8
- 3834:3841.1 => 14.9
